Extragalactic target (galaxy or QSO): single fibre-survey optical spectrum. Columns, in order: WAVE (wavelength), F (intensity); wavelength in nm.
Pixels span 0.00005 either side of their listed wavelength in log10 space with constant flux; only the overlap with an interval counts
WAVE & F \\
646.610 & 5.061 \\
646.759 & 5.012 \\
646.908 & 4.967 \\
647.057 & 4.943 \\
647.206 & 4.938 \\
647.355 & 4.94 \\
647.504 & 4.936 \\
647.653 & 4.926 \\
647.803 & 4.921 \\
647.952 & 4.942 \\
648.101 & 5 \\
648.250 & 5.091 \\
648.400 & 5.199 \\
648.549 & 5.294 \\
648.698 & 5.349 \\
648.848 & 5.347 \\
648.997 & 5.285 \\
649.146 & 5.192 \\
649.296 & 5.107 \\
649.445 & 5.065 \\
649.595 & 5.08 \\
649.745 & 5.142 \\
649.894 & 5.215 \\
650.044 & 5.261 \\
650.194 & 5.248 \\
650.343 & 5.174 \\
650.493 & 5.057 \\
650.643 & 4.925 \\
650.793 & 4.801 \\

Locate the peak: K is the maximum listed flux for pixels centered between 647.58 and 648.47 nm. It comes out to 5.199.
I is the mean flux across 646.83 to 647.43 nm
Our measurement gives 4.95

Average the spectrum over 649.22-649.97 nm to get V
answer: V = 5.12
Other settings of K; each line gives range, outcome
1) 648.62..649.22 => 5.349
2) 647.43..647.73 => 4.936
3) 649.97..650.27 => 5.261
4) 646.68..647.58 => 5.012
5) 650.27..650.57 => 5.174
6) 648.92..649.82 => 5.285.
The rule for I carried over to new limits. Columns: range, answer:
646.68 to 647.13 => 4.97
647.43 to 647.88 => 4.92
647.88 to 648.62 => 5.11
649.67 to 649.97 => 5.18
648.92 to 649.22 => 5.25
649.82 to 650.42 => 5.22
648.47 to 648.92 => 5.33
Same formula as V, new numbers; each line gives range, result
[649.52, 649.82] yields 5.11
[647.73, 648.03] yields 4.94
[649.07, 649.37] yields 5.15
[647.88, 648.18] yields 4.98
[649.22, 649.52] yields 5.08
